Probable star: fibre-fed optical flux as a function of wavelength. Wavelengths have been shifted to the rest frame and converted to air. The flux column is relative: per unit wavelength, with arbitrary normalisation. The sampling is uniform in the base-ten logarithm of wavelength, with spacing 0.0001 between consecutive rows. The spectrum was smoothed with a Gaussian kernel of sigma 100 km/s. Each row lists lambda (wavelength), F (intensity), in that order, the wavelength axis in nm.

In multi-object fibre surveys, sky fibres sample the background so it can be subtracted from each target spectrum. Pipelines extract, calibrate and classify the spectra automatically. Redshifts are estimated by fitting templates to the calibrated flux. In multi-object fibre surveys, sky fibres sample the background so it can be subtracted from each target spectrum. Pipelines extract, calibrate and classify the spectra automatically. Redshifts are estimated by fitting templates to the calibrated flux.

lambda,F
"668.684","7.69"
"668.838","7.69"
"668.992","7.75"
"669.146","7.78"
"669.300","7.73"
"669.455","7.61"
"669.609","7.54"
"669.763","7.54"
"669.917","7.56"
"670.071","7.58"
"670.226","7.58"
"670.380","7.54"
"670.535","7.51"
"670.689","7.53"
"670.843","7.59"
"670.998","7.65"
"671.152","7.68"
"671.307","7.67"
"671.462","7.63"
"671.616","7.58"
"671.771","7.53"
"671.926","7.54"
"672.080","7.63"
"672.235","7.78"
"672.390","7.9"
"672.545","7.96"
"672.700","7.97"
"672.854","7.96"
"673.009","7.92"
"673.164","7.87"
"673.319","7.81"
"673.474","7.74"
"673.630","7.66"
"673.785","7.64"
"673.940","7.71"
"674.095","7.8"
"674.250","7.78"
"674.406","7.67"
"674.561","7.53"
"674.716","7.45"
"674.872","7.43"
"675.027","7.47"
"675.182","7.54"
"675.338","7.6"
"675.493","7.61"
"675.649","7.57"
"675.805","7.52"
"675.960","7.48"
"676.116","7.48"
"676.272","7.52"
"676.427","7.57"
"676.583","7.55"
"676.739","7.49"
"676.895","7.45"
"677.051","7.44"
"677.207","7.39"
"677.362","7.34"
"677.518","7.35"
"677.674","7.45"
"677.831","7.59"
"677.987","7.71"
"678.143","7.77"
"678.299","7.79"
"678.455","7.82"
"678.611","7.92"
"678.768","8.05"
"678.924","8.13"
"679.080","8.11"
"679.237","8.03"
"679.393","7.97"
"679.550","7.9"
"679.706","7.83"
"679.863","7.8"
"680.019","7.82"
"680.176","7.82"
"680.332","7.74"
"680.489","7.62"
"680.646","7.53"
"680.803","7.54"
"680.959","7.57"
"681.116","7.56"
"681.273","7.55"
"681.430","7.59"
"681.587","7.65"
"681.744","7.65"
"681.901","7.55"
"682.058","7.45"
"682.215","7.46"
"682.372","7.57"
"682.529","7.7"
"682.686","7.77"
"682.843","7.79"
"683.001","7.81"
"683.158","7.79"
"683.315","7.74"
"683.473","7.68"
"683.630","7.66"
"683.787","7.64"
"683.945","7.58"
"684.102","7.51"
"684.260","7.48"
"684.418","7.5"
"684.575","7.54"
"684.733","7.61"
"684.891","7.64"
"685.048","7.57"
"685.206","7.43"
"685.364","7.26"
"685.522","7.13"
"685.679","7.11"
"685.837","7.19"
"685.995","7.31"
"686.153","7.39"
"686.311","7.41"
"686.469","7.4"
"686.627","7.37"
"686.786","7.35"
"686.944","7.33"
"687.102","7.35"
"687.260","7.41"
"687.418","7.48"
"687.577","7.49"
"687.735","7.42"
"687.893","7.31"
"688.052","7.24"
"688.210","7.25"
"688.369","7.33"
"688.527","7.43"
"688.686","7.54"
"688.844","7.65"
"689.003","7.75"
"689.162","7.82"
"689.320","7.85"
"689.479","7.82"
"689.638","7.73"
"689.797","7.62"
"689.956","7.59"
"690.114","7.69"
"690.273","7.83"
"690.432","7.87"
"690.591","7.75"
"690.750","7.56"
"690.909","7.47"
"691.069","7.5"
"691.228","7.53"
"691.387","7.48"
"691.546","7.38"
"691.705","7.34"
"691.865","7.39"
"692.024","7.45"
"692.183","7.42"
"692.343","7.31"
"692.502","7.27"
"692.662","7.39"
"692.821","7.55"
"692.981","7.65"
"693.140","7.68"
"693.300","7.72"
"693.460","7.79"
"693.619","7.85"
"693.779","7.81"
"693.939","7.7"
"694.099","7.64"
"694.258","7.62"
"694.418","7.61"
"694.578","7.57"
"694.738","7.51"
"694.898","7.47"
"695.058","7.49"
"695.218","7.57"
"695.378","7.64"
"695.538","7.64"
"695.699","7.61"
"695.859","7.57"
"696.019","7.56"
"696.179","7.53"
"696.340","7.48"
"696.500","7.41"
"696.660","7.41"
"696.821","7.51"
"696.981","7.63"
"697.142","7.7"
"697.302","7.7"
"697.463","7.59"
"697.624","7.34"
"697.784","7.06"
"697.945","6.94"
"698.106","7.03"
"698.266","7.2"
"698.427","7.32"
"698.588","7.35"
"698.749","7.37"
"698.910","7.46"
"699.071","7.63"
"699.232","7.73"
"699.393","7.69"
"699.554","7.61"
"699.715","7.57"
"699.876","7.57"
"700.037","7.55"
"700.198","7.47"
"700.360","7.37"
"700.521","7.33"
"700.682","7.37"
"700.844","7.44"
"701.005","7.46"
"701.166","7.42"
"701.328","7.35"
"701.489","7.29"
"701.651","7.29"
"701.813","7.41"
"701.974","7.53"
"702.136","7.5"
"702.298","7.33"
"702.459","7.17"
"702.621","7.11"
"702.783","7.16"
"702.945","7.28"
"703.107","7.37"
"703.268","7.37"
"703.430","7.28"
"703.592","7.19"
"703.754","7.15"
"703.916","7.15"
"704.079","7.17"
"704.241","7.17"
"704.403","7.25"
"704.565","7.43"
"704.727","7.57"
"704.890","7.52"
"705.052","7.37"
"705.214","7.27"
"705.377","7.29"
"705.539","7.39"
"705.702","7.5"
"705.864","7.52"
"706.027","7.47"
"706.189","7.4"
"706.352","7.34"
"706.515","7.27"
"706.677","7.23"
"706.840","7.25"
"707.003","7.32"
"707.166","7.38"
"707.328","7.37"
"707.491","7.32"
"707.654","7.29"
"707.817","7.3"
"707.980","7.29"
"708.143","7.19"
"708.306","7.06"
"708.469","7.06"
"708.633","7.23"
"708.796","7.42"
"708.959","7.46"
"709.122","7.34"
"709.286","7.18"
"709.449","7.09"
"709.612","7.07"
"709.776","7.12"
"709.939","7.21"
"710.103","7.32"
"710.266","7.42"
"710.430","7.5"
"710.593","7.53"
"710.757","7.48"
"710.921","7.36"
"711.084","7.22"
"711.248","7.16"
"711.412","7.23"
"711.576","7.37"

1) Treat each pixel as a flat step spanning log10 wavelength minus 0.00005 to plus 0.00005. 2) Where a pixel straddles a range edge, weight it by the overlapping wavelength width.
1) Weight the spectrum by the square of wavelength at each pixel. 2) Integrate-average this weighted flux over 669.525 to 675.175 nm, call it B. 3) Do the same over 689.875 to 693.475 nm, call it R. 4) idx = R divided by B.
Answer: 1.0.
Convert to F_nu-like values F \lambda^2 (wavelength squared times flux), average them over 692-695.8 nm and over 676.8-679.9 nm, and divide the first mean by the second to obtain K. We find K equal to 1.0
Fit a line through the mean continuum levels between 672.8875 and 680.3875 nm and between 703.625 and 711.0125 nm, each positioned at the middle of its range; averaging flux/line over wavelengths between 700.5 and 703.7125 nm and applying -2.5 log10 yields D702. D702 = 0.01 mag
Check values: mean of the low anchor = 7.68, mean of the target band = 7.33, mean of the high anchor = 7.31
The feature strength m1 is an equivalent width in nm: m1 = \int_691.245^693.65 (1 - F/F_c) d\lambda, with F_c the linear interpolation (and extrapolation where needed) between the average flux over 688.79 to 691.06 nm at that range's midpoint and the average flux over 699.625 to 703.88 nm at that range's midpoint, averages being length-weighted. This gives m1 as 0.04 nm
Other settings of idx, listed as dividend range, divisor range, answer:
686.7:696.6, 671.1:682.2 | 1.03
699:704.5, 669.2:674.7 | 1.05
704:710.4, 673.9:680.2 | 1.04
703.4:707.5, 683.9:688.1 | 1.05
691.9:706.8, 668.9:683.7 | 1.04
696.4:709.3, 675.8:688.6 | 1.03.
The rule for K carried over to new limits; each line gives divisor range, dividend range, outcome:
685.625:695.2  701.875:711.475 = 1.02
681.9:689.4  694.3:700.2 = 1.03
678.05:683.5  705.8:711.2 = 1.02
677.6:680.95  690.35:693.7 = 1.00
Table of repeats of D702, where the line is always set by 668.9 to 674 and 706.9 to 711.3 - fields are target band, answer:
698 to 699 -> 0.02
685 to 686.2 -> 0.04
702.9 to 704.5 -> 0.02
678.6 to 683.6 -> -0.02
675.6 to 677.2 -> 0.02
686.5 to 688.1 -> 0.02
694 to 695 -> -0.02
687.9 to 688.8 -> 0.02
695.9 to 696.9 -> -0.01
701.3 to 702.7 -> 0.00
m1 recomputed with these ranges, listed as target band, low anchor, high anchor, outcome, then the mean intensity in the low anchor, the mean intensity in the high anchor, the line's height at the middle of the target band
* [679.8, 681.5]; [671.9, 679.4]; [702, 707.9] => -0.01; 7.68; 7.32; 7.62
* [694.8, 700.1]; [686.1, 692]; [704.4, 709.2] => -0.04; 7.52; 7.34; 7.43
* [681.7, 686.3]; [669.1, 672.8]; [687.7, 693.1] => 0.03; 7.65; 7.54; 7.57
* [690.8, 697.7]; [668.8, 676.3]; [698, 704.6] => -0.11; 7.65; 7.36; 7.43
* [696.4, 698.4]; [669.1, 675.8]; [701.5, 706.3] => 0.01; 7.66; 7.33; 7.4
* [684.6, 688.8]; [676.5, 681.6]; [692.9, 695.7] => 0.16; 7.69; 7.64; 7.67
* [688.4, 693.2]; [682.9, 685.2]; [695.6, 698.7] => -0.04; 7.62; 7.42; 7.51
